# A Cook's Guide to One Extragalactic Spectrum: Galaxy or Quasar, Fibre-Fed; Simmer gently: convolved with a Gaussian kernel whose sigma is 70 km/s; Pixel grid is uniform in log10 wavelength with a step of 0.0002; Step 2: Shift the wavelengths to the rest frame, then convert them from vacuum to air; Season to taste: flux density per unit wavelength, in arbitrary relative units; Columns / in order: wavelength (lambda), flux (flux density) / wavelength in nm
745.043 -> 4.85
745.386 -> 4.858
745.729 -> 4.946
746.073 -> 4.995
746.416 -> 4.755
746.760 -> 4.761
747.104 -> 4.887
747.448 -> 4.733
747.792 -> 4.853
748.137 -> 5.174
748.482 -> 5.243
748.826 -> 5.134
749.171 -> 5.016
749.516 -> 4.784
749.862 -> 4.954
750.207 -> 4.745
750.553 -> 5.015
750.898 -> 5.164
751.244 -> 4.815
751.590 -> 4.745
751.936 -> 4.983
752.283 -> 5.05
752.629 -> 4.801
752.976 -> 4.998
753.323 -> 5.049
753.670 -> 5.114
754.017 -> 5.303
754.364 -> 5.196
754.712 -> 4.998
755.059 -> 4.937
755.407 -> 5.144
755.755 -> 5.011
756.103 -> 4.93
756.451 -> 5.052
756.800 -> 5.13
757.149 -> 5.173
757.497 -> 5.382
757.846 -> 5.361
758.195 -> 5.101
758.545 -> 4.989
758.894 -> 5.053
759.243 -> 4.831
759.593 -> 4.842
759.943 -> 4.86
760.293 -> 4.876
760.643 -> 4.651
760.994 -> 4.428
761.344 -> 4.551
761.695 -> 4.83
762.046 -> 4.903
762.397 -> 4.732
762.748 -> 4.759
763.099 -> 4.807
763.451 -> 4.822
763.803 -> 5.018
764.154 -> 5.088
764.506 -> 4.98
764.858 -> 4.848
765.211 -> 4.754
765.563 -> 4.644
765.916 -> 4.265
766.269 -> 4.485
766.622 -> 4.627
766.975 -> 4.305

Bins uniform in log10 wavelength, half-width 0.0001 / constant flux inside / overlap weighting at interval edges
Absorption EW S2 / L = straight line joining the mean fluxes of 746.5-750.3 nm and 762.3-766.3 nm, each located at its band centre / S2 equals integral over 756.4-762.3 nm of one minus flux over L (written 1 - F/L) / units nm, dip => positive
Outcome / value -0.13 nm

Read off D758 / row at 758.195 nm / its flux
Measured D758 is 5.101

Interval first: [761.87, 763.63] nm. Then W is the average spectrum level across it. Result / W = 4.8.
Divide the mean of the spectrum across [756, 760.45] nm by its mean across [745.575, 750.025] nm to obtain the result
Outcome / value 1.02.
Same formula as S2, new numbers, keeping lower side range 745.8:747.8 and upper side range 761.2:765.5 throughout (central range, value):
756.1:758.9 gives -0.179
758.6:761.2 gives 0.021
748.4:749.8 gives -0.055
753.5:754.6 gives -0.081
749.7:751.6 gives -0.033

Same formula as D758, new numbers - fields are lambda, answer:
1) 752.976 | 4.998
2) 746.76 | 4.761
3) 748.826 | 5.134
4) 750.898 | 5.164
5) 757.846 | 5.361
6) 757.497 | 5.382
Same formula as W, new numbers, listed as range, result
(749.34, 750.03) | 4.86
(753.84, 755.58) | 5.12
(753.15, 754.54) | 5.17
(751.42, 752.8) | 4.9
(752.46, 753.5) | 4.95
